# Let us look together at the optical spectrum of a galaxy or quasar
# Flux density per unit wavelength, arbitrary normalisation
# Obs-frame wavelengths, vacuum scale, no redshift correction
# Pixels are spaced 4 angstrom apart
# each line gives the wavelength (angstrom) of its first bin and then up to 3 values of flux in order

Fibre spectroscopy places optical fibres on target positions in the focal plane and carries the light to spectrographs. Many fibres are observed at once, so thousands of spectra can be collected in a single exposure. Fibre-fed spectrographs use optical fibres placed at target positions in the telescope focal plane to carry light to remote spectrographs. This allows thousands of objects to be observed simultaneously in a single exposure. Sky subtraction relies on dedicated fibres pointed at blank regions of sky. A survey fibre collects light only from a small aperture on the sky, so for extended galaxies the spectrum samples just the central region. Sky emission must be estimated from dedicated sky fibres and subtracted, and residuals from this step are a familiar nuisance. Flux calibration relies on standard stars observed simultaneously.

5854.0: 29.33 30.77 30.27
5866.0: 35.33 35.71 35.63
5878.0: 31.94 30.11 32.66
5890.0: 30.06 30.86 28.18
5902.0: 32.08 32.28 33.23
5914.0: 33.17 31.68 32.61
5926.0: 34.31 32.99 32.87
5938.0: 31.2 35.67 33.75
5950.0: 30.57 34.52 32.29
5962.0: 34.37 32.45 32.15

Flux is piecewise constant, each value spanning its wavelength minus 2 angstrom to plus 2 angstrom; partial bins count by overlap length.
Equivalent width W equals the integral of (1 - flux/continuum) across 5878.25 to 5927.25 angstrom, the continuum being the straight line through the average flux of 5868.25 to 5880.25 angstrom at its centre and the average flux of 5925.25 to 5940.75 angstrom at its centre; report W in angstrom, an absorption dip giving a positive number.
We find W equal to 2.7 angstrom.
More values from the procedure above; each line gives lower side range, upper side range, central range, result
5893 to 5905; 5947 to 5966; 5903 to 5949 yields -2.0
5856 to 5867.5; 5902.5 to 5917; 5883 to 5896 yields 0.5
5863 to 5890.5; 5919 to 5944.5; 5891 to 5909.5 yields 1.2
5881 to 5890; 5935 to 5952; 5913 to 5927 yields -0.3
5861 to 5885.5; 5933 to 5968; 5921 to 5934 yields -0.1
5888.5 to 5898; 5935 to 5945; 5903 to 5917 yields -0.7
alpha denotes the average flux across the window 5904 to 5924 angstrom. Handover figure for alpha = 32.6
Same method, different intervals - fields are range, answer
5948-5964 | 32.9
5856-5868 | 32.1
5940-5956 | 33.6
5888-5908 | 30.7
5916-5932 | 32.9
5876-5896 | 31.1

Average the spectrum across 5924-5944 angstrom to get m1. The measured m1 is 33.4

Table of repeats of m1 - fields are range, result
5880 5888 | 31.4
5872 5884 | 32.6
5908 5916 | 33.2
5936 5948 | 33.5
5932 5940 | 32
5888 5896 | 30.5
